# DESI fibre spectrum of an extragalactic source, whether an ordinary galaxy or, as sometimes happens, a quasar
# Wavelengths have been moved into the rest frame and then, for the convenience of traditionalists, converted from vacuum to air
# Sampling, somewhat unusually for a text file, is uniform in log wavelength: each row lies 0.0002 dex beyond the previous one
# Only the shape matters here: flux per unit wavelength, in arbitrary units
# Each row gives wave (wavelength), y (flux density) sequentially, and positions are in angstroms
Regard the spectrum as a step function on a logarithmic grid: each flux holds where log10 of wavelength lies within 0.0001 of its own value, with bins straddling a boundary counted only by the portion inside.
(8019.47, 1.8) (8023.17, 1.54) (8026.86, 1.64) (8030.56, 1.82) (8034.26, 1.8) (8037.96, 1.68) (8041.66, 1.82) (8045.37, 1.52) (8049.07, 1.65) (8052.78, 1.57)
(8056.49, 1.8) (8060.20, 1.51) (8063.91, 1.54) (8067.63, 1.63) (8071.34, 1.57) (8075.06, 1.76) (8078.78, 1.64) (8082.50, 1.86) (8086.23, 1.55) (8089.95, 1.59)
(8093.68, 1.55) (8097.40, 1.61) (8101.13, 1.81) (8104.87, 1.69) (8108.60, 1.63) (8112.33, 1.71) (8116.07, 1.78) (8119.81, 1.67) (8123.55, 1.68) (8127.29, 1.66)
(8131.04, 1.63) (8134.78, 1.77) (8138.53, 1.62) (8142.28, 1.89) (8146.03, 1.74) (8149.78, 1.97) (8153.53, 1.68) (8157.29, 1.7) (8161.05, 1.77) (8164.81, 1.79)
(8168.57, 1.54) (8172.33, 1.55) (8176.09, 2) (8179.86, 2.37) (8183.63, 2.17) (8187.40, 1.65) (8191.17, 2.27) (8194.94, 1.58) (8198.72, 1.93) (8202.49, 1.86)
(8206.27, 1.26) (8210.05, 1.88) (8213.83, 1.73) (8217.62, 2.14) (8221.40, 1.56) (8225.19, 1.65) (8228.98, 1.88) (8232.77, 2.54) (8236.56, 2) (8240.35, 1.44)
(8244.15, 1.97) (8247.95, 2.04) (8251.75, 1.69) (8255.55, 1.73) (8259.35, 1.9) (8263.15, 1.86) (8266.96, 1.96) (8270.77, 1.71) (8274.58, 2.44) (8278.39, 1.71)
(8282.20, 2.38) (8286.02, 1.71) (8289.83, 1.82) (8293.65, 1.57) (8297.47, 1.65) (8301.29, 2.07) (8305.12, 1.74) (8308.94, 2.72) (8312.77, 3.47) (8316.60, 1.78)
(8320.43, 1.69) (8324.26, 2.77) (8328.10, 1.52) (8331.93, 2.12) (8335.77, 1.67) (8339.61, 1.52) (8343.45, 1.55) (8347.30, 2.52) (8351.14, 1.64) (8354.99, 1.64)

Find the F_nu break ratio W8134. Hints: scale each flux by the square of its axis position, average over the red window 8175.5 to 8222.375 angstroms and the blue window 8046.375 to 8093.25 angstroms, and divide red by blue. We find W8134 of 1.19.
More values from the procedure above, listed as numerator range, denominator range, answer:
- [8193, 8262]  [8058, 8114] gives 1.15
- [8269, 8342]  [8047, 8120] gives 1.28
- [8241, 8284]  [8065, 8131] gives 1.20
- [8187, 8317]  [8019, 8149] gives 1.20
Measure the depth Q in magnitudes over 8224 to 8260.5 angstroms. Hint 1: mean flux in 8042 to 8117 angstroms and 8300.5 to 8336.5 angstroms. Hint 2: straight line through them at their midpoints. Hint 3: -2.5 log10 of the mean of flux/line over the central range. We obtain 0.07 mag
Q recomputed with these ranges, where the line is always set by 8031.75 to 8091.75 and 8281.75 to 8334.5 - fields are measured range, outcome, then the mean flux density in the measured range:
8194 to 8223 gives 0.09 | 1.75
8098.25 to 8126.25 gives 0.02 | 1.7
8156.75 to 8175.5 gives 0.08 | 1.69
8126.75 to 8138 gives 0.06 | 1.68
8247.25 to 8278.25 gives 0.05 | 1.9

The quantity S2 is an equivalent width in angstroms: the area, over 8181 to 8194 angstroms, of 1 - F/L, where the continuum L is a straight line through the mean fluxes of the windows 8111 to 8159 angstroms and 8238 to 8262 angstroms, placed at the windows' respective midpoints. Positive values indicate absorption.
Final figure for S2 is -1.9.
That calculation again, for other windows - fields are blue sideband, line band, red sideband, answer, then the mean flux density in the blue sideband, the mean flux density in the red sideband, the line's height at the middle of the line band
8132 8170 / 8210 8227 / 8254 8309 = 0.43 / 1.75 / 1.91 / 1.83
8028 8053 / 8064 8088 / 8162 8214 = 1.00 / 1.7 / 1.83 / 1.73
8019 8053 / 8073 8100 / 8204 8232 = 0.81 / 1.68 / 1.76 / 1.71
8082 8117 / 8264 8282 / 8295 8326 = 1.13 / 1.67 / 2.22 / 2.12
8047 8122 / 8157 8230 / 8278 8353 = -0.18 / 1.66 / 1.99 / 1.81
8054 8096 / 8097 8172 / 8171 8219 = 1.64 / 1.64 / 1.88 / 1.76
